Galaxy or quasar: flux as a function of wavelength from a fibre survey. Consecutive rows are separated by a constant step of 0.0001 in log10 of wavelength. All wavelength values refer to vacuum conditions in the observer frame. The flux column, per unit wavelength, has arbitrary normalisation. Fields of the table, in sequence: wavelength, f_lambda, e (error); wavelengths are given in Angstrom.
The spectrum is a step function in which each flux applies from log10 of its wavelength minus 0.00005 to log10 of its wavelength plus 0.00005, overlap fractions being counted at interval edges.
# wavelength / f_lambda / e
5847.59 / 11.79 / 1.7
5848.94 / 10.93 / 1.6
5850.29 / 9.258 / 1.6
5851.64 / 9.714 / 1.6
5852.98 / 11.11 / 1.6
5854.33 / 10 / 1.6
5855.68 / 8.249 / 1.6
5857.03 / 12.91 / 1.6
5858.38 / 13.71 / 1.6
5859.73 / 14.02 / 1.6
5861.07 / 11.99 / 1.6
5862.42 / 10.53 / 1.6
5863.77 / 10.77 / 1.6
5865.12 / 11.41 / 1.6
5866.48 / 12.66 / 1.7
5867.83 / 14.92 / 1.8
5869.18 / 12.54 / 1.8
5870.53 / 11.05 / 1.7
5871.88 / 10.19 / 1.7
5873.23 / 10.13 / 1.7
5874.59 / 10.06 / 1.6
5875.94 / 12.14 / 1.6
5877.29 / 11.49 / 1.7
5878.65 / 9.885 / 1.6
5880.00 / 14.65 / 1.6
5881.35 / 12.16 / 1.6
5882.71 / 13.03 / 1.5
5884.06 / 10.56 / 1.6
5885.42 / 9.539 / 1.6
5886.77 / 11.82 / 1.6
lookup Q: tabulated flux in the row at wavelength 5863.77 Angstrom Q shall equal 10.77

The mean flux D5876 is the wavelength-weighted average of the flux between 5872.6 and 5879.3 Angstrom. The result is 10.7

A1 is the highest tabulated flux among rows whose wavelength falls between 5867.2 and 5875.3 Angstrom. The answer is 14.92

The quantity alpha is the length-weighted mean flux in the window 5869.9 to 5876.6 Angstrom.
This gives 10.7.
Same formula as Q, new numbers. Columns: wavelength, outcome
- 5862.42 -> 10.53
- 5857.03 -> 12.91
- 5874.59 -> 10.06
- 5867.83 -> 14.92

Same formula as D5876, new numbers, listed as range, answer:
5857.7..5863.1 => 12.6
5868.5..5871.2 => 11.8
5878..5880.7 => 12.3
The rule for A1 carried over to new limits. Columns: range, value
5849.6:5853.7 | 11.11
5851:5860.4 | 14.02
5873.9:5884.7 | 14.65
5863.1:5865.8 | 11.41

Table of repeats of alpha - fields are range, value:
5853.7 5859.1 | 11.2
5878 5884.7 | 12.1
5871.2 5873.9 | 10.2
